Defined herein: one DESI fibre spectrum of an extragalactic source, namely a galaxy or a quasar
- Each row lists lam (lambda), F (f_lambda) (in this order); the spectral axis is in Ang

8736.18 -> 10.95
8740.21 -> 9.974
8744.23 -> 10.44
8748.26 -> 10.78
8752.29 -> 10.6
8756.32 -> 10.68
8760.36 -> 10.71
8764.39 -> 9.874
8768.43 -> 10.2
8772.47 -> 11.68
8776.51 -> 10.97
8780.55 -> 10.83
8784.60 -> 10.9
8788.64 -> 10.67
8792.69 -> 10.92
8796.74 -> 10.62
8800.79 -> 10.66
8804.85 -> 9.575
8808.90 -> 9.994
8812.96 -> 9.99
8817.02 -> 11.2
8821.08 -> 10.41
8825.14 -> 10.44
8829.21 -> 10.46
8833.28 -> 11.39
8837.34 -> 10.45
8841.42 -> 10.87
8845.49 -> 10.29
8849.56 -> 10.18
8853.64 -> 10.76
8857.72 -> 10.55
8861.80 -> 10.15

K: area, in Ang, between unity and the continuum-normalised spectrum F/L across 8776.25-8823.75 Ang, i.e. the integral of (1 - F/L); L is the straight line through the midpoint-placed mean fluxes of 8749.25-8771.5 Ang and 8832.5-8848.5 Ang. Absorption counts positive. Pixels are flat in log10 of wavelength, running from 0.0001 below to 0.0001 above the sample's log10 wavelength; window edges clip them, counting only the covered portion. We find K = 0.1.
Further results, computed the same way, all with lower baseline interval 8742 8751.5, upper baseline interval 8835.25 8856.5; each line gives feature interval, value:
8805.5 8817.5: 0.4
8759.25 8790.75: -0.5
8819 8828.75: 0.1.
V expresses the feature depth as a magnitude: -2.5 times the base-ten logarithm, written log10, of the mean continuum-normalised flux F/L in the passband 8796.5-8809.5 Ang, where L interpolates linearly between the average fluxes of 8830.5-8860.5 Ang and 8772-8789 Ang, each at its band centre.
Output 0.070 mag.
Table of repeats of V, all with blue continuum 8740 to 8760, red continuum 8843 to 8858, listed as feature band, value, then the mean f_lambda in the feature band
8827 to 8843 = -0.032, 10.8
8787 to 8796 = -0.027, 10.8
